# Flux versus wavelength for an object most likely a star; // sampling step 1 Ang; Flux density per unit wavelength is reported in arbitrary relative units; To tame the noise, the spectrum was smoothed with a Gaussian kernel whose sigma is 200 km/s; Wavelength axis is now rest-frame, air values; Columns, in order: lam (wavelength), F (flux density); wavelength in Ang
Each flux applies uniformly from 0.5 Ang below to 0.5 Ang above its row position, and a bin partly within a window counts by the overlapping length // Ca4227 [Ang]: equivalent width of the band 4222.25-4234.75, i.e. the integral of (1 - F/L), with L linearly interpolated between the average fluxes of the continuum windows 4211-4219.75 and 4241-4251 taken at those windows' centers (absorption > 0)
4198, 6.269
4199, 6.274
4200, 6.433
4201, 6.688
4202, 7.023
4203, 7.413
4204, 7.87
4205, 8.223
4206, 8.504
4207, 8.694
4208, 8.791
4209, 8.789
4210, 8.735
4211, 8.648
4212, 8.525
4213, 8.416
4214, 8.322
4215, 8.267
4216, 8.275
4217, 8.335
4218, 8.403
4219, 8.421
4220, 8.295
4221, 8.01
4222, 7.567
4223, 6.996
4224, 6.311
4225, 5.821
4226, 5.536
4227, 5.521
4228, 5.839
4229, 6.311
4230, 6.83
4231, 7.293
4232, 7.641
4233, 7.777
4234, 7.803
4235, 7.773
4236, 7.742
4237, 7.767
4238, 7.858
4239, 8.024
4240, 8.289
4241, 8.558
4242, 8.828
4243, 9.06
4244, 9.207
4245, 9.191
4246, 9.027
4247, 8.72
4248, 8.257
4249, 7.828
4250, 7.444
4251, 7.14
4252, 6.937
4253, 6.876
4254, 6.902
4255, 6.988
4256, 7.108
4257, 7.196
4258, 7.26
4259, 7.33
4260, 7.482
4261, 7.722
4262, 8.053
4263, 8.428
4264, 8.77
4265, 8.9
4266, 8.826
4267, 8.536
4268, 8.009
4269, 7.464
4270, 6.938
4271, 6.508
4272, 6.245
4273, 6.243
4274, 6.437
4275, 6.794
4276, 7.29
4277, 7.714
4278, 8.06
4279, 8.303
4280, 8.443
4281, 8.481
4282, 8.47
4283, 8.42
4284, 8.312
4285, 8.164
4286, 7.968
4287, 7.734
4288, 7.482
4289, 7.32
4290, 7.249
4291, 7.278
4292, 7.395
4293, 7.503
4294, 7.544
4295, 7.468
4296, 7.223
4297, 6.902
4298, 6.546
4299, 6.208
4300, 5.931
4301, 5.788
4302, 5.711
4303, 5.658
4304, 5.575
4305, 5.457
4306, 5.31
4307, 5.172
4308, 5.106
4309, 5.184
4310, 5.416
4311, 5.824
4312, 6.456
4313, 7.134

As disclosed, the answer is 2.6 Ang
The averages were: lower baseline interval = 8.38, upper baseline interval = 8.54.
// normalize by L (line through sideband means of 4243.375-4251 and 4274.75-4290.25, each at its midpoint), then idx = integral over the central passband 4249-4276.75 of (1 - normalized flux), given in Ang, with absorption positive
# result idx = 2.7 Ang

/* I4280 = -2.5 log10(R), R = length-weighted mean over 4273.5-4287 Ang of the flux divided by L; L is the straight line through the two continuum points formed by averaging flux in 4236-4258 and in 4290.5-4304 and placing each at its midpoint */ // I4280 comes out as -0.118 mag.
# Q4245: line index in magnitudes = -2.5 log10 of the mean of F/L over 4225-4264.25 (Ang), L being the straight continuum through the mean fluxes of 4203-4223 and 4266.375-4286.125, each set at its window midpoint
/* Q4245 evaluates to 0.05 mag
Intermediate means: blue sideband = 8.31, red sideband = 7.64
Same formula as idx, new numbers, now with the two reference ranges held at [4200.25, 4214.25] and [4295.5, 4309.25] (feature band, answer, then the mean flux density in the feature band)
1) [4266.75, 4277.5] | -0.8 Ang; 7.07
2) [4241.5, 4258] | -1.8 Ang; 7.9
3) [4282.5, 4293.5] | -2.7 Ang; 7.71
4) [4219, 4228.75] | 1.3 Ang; 6.74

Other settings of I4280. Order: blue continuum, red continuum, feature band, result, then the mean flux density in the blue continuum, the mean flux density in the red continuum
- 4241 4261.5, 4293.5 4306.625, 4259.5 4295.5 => -0.11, 7.84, 6.25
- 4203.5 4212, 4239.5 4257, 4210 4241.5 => 0.09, 8.53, 8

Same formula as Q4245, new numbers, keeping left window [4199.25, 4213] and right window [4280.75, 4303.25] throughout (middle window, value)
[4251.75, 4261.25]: 0.06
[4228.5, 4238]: 0.04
